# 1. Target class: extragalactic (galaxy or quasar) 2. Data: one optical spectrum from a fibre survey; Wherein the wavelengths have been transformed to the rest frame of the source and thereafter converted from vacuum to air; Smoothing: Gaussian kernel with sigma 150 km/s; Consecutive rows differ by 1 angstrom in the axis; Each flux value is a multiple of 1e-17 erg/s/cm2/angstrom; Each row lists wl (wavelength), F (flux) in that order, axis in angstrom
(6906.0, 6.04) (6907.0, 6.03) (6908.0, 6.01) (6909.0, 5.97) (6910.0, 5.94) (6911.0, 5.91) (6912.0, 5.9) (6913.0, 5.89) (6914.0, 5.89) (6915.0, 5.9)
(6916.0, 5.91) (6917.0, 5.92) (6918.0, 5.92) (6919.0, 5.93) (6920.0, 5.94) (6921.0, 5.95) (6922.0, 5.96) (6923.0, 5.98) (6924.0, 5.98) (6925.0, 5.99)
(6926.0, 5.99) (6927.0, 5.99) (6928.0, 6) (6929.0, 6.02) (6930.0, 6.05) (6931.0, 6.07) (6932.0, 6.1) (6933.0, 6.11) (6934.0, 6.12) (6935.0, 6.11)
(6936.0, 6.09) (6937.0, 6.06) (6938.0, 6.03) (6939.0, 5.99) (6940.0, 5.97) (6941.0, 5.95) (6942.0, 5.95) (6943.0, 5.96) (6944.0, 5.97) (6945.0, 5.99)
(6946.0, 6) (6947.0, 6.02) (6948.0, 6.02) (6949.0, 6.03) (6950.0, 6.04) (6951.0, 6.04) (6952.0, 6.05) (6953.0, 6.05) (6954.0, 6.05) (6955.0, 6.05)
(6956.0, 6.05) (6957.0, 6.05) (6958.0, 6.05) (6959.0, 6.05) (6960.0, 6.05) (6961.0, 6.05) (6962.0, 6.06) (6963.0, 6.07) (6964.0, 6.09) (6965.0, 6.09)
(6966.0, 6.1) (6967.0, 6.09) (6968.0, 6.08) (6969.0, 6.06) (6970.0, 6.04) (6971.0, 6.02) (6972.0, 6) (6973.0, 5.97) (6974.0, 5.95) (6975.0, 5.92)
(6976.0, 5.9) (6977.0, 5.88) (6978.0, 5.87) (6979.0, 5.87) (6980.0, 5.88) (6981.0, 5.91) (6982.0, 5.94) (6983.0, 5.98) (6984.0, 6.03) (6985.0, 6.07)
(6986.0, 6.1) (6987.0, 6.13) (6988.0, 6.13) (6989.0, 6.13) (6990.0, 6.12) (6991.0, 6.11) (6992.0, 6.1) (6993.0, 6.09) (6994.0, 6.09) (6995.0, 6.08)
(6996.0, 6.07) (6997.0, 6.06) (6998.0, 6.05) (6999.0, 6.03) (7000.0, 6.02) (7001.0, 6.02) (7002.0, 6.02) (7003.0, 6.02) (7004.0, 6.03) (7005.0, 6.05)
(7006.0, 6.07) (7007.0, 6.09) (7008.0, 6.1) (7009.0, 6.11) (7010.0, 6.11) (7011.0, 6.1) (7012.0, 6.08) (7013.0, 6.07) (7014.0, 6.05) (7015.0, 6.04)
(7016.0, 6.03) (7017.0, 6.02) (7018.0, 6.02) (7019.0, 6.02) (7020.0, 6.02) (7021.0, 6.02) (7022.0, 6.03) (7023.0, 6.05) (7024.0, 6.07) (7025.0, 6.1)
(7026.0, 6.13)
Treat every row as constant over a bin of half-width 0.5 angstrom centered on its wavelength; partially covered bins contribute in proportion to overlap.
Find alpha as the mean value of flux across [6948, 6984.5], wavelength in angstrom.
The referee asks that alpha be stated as 6.01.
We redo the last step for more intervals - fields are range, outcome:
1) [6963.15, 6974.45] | 6.05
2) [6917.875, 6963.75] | 6.02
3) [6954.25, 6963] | 6.05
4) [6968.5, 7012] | 6.03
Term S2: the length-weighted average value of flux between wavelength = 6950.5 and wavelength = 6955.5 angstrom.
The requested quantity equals 6.05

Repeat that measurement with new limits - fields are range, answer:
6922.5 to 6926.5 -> 5.99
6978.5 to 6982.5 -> 5.9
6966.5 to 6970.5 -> 6.07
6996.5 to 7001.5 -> 6.04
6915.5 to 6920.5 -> 5.92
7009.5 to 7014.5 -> 6.08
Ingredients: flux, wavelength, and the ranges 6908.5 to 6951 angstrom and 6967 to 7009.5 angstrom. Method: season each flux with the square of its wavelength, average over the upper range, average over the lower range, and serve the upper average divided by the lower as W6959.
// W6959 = 1.0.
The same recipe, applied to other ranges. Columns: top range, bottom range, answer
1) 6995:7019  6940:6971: 1.02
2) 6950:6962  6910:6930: 1.03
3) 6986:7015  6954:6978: 1.02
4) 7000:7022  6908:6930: 1.04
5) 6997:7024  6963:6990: 1.02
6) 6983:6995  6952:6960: 1.02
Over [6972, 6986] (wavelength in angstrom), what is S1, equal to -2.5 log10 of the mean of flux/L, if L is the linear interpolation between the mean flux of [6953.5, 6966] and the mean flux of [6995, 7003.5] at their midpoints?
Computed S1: 0.019 mag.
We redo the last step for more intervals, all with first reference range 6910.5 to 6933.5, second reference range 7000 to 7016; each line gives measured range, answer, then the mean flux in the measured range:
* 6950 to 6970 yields -0.009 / 6.06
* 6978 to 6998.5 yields 0.000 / 6.04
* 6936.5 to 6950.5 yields -0.001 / 6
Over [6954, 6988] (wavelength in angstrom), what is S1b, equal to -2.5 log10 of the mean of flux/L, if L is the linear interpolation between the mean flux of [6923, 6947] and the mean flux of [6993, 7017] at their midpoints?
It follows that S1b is 0.004 mag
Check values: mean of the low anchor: 6.02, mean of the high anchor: 6.06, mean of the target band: 6.02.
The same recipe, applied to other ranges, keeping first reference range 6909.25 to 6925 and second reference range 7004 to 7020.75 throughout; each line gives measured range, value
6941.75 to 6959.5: -0.01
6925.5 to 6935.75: -0.02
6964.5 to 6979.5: 0.00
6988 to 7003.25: -0.01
